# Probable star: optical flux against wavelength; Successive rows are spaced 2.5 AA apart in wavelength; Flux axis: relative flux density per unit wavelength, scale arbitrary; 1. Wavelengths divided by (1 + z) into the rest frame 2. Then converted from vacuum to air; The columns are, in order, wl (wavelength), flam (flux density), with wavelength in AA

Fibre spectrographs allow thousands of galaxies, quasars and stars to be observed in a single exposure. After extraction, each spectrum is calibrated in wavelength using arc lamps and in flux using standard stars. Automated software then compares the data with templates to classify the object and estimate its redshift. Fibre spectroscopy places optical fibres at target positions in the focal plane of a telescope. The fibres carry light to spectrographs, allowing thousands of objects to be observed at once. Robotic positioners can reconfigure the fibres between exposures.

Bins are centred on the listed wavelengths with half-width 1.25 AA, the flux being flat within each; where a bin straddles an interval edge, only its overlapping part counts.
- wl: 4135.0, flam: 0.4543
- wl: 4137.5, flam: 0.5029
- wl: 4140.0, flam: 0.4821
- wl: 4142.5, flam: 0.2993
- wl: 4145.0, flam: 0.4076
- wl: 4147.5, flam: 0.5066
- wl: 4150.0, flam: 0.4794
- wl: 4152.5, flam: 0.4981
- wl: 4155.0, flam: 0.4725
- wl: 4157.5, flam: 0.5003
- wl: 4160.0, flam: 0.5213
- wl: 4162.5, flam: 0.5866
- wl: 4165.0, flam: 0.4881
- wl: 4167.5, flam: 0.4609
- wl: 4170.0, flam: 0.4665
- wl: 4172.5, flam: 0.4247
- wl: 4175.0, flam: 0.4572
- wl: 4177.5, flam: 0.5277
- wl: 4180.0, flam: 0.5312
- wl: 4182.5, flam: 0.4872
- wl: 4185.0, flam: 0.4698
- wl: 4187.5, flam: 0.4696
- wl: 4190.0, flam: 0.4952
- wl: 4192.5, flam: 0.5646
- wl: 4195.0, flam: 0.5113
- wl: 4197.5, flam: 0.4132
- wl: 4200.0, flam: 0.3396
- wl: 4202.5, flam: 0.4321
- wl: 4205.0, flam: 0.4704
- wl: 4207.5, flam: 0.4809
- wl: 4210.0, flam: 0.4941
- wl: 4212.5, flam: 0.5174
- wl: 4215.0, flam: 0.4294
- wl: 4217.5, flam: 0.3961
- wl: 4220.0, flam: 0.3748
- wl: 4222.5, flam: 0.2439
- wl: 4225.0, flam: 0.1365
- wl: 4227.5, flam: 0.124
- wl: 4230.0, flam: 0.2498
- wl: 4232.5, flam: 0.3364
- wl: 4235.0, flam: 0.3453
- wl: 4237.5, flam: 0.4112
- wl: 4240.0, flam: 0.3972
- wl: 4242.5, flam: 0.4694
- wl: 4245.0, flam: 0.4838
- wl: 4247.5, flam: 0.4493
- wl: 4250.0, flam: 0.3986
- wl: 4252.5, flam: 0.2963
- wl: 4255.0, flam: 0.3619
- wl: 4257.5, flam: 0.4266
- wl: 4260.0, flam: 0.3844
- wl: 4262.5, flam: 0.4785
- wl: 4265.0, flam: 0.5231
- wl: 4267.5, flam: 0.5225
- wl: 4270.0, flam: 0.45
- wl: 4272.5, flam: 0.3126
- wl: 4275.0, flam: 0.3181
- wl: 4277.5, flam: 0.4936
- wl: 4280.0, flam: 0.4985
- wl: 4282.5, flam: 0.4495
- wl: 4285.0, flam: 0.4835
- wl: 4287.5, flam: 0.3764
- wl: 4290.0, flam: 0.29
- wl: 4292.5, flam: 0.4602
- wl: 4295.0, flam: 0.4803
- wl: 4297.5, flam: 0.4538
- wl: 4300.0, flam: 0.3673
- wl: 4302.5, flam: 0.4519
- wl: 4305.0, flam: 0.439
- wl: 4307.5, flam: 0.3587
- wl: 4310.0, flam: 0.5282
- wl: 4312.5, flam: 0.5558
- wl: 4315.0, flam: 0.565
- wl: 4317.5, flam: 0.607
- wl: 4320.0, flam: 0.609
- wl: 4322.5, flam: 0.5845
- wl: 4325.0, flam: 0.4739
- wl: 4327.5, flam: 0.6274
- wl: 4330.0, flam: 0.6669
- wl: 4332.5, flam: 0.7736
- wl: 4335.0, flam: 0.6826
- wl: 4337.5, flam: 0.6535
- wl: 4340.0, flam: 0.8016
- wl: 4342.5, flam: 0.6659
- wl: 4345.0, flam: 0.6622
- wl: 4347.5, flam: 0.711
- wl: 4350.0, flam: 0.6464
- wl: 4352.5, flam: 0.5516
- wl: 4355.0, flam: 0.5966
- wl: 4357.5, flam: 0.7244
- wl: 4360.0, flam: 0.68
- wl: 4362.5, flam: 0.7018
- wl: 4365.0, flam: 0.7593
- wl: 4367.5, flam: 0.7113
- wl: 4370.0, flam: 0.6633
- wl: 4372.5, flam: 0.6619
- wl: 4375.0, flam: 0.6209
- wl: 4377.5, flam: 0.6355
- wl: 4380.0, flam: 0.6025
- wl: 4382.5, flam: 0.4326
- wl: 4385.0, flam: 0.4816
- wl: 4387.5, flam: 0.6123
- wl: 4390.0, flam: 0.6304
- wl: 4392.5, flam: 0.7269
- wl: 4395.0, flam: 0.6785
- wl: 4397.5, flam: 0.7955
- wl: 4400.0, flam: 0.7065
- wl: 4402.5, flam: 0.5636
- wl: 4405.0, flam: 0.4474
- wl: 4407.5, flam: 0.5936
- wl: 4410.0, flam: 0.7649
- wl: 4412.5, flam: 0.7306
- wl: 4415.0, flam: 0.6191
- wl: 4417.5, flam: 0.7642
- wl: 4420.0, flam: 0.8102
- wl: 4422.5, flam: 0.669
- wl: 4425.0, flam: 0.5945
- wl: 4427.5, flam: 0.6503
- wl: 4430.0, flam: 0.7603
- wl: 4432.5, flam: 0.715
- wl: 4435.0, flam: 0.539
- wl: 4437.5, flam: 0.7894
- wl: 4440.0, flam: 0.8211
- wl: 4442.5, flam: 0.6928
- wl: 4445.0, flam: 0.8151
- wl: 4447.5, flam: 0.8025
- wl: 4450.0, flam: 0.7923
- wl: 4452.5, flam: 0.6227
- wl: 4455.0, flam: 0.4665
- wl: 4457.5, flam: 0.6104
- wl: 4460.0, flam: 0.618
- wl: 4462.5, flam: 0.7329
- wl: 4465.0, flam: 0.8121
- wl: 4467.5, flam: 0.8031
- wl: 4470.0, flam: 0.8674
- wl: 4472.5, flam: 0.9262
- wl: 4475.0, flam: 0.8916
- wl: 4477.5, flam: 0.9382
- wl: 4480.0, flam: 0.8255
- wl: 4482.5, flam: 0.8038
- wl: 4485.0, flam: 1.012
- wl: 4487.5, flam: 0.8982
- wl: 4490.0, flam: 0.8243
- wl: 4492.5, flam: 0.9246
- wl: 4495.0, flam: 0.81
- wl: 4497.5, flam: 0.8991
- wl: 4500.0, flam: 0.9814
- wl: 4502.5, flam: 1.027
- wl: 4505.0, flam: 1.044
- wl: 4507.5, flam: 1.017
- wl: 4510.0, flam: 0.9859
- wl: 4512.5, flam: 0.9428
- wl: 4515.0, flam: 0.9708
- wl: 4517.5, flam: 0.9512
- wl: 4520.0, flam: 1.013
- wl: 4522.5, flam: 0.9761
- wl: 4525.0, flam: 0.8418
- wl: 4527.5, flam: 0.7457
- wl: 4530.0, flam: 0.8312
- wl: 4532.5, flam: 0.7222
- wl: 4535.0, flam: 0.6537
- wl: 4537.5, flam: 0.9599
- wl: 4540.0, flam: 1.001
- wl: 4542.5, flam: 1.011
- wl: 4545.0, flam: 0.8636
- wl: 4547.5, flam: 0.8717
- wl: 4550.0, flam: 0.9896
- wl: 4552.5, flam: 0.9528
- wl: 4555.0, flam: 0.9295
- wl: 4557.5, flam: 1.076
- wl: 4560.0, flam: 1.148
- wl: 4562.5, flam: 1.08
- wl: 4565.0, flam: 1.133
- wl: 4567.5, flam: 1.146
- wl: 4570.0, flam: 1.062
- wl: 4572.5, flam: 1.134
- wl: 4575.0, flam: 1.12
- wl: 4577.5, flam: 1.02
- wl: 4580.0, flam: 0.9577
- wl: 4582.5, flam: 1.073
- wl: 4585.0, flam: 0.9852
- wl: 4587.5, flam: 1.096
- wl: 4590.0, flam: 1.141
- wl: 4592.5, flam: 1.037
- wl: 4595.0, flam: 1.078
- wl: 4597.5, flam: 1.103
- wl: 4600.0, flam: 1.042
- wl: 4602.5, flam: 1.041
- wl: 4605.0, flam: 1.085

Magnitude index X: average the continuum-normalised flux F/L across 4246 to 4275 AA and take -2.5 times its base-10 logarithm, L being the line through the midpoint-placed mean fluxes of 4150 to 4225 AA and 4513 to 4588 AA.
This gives 0.335 mag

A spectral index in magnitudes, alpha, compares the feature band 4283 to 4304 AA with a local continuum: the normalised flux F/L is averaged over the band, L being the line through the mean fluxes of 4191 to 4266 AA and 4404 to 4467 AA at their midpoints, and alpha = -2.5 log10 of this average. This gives 0.163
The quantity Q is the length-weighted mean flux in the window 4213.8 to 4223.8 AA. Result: 0.36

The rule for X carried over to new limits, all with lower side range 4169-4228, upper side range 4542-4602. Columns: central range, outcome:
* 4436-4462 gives 0.20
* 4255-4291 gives 0.28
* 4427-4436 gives 0.21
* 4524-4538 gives 0.24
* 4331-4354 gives -0.02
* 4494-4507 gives -0.04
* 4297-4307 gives 0.39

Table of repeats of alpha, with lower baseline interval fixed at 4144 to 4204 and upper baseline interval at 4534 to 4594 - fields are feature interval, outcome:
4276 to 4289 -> 0.35 mag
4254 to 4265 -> 0.37 mag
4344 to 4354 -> 0.13 mag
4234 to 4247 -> 0.32 mag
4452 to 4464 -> 0.38 mag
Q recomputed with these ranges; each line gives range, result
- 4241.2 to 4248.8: 0.467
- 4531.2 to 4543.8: 0.869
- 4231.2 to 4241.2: 0.372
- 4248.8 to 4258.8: 0.371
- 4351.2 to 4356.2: 0.575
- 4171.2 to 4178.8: 0.47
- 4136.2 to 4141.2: 0.492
